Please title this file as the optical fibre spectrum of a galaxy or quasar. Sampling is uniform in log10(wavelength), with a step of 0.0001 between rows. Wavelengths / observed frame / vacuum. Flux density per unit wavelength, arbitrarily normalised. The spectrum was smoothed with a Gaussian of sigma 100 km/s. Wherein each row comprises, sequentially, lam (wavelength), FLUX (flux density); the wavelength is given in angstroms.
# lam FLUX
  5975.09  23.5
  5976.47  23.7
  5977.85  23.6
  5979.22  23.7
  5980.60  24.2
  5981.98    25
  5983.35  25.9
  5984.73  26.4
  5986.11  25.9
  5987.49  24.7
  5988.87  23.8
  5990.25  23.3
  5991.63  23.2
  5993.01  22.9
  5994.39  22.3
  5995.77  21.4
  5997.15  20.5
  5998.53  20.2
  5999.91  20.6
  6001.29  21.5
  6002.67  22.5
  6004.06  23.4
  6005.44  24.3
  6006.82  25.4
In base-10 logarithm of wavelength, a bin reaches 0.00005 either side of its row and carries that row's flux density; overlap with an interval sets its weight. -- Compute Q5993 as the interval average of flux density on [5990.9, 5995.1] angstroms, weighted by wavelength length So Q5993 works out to 22.8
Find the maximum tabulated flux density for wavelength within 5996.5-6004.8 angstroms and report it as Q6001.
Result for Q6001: 23.4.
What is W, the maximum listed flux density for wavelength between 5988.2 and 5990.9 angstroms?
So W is 23.8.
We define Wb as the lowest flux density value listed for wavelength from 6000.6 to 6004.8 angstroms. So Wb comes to 21.5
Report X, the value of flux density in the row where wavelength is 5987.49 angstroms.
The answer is 24.7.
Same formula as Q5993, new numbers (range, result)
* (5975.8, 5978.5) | 23.6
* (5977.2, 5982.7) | 24.2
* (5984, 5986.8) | 26.1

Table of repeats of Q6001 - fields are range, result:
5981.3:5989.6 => 26.4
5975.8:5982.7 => 25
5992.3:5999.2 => 22.9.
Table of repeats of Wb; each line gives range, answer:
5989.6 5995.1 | 22.3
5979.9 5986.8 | 24.2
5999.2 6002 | 20.6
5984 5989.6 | 23.8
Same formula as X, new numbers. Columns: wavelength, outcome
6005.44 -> 24.3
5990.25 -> 23.3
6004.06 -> 23.4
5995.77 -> 21.4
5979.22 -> 23.7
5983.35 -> 25.9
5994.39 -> 22.3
